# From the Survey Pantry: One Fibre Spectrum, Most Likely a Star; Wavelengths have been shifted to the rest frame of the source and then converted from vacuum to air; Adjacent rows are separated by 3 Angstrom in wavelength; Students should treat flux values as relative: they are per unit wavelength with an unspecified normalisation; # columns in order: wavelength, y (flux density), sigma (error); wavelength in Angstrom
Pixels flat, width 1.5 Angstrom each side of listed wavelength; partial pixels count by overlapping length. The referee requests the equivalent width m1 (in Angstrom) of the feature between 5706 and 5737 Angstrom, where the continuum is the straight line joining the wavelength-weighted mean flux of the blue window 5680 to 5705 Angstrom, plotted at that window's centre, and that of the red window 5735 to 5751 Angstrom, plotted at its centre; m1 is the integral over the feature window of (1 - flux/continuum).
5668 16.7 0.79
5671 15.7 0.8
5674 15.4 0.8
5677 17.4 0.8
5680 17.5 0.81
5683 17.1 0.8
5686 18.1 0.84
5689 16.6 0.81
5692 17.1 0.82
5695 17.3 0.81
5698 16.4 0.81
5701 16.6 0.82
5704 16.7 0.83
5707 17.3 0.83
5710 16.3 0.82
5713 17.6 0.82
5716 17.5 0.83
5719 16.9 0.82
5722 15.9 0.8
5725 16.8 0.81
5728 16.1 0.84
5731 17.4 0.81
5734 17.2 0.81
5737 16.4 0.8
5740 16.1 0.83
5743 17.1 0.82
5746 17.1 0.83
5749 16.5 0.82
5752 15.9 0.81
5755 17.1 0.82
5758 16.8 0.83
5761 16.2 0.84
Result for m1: -0.13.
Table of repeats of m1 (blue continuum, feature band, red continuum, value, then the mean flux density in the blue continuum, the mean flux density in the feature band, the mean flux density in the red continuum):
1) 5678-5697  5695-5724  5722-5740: 0.2 Angstrom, 17.3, 16.8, 16.6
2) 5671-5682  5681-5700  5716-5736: -0.5 Angstrom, 16.6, 17.1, 16.8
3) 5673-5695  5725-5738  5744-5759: 0.0 Angstrom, 17.1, 16.8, 16.7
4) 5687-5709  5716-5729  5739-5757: 0.2 Angstrom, 16.9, 16.6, 16.7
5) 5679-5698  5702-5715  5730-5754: 0.0 Angstrom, 17.2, 17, 16.7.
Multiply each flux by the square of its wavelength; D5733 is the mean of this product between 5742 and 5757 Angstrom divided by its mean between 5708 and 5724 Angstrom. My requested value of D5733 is 1.0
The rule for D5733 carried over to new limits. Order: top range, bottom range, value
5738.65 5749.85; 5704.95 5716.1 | 0.99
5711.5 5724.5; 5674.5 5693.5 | 1.00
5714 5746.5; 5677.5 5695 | 0.99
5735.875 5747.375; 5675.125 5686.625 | 0.98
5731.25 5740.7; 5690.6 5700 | 1.00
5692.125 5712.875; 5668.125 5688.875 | 1.01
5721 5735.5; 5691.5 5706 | 1.00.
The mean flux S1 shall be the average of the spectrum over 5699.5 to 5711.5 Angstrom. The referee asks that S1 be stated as 16.7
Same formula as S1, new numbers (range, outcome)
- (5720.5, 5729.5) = 16.3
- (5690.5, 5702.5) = 16.9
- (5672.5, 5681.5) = 16.8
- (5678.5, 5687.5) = 17.6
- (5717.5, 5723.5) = 16.4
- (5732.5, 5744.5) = 16.7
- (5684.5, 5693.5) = 17.3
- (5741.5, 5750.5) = 16.9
